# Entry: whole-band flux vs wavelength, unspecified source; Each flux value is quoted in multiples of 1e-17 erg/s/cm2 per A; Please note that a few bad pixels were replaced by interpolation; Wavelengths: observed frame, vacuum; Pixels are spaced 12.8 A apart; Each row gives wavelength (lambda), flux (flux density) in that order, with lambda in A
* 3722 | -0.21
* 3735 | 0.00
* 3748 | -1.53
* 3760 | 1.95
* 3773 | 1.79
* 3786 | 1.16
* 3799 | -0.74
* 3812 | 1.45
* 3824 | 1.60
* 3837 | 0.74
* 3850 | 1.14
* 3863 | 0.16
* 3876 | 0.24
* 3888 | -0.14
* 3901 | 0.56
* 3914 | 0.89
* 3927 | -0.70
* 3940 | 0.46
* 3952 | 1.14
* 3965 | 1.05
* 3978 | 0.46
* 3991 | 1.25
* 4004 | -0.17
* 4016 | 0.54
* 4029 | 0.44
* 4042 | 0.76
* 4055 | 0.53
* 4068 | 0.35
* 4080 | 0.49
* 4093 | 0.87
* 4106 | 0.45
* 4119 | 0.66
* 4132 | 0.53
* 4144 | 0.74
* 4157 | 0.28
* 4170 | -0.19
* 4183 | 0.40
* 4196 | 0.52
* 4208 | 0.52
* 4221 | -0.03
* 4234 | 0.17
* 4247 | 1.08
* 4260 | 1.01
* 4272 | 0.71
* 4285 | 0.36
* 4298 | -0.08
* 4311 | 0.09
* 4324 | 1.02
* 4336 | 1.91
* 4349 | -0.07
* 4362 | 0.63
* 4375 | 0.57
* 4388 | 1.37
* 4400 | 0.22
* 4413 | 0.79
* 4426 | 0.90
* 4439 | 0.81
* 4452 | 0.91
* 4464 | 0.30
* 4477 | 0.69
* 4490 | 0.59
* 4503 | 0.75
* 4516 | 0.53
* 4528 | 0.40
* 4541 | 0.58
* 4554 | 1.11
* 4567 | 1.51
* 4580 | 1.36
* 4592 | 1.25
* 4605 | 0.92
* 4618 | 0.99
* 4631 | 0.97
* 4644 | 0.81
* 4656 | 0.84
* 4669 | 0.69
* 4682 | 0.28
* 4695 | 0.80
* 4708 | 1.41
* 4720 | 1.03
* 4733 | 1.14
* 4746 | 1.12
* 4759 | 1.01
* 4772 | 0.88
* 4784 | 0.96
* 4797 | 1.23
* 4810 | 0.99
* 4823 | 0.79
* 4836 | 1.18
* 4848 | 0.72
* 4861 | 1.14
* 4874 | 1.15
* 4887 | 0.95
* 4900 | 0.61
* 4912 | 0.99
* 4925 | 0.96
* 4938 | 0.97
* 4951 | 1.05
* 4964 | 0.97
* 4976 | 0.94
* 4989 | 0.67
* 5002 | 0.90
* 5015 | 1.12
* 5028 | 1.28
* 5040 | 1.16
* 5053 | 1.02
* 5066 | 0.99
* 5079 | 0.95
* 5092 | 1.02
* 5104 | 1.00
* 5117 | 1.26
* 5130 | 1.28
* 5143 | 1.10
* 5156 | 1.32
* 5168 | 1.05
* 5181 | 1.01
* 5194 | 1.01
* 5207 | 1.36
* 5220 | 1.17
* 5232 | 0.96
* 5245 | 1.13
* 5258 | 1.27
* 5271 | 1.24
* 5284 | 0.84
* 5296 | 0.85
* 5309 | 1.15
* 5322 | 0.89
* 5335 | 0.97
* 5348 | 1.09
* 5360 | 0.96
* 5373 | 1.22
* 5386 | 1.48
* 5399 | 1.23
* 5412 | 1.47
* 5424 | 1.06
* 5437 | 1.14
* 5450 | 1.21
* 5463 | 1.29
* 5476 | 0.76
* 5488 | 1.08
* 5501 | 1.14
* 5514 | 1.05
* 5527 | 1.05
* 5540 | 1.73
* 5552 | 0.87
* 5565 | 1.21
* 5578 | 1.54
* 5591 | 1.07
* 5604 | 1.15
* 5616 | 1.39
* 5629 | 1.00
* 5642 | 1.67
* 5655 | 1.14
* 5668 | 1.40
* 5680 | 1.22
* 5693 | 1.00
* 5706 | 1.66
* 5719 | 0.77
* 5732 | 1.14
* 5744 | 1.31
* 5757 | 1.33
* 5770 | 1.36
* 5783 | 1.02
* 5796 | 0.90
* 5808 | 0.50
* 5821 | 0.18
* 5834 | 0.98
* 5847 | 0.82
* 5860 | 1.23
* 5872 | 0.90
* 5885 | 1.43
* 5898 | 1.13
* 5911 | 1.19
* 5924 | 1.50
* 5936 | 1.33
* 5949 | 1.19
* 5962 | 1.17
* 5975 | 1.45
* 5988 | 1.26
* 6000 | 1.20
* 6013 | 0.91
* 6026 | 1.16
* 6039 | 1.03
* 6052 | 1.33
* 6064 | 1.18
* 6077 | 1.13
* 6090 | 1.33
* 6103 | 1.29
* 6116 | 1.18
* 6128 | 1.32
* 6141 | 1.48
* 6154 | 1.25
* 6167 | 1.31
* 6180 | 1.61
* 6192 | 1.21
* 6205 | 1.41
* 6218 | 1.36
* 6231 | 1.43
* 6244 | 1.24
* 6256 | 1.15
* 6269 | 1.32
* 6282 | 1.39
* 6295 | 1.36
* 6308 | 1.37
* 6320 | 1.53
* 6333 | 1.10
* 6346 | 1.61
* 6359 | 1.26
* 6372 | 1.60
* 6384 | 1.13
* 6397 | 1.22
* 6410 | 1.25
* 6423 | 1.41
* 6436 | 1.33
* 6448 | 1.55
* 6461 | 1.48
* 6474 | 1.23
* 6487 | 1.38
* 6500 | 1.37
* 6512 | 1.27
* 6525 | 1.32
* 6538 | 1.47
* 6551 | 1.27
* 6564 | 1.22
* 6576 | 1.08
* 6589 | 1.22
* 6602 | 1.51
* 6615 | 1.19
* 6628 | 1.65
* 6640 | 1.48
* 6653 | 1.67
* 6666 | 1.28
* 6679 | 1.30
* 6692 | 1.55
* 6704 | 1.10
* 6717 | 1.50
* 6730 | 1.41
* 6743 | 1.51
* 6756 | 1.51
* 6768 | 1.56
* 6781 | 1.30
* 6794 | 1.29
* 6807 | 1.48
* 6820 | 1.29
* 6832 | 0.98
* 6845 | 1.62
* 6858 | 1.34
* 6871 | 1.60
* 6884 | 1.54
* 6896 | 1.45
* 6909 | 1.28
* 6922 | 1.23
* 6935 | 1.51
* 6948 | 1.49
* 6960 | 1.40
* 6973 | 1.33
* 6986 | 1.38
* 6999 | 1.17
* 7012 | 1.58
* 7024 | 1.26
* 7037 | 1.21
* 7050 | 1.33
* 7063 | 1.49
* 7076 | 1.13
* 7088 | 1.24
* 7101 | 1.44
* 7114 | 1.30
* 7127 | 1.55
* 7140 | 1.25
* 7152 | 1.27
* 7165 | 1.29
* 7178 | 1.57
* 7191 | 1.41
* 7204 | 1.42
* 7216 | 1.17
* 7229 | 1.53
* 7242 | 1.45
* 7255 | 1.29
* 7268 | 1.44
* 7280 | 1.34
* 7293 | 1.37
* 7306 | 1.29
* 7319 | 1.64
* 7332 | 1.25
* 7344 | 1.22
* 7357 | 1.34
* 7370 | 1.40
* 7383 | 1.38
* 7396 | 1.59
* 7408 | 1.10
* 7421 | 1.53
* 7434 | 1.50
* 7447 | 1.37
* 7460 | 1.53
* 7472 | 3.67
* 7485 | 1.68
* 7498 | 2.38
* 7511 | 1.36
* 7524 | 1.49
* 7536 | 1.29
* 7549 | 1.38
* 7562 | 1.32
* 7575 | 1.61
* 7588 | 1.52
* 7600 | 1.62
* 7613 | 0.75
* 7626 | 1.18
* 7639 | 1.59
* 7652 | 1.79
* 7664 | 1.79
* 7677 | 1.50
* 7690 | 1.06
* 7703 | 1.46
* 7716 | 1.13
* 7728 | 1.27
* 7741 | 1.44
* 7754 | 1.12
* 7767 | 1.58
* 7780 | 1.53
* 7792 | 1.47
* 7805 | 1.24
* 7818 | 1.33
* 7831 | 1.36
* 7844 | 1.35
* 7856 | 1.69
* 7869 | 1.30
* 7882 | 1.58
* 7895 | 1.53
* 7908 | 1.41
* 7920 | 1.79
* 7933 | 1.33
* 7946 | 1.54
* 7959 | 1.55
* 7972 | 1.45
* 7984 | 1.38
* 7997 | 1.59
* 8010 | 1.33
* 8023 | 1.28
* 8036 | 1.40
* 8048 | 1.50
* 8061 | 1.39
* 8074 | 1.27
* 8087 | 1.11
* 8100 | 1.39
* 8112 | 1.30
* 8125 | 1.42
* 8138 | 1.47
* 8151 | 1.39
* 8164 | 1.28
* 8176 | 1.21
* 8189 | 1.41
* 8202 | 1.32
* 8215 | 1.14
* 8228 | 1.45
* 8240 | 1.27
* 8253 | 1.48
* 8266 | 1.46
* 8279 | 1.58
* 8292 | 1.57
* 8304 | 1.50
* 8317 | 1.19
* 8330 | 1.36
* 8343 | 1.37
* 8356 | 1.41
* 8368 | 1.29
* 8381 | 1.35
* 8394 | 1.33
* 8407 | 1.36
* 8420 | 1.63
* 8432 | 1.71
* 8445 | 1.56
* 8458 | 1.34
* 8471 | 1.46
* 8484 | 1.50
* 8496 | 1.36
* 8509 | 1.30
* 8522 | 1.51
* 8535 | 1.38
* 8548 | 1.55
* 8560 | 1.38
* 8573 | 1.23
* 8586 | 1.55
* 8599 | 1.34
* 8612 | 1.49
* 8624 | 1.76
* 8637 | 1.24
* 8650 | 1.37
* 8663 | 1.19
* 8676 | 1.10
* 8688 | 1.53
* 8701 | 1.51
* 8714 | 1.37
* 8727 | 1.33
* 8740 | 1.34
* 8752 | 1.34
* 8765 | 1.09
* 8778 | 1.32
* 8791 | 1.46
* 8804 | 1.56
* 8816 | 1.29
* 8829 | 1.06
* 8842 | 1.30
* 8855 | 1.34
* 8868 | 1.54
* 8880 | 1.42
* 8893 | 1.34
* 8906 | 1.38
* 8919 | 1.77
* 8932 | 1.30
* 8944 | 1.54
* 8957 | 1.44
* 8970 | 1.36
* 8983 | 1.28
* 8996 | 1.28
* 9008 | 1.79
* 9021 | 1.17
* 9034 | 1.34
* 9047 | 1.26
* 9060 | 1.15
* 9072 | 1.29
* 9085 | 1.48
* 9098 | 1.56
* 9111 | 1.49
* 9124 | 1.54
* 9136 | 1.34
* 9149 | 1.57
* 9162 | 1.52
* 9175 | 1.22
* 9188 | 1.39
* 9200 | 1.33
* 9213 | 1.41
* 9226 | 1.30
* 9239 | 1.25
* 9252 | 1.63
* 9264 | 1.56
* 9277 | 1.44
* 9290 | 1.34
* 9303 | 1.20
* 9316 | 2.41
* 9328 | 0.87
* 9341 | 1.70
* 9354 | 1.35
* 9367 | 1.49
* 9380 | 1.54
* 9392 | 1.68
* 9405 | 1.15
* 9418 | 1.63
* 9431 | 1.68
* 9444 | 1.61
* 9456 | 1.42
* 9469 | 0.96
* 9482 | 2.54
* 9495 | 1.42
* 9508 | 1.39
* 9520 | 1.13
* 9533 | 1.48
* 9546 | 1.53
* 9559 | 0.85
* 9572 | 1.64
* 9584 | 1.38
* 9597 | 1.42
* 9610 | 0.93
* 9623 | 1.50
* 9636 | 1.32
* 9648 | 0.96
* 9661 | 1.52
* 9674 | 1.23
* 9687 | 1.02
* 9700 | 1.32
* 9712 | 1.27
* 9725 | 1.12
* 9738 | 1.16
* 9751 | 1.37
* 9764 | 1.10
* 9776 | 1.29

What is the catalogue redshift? 0.139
